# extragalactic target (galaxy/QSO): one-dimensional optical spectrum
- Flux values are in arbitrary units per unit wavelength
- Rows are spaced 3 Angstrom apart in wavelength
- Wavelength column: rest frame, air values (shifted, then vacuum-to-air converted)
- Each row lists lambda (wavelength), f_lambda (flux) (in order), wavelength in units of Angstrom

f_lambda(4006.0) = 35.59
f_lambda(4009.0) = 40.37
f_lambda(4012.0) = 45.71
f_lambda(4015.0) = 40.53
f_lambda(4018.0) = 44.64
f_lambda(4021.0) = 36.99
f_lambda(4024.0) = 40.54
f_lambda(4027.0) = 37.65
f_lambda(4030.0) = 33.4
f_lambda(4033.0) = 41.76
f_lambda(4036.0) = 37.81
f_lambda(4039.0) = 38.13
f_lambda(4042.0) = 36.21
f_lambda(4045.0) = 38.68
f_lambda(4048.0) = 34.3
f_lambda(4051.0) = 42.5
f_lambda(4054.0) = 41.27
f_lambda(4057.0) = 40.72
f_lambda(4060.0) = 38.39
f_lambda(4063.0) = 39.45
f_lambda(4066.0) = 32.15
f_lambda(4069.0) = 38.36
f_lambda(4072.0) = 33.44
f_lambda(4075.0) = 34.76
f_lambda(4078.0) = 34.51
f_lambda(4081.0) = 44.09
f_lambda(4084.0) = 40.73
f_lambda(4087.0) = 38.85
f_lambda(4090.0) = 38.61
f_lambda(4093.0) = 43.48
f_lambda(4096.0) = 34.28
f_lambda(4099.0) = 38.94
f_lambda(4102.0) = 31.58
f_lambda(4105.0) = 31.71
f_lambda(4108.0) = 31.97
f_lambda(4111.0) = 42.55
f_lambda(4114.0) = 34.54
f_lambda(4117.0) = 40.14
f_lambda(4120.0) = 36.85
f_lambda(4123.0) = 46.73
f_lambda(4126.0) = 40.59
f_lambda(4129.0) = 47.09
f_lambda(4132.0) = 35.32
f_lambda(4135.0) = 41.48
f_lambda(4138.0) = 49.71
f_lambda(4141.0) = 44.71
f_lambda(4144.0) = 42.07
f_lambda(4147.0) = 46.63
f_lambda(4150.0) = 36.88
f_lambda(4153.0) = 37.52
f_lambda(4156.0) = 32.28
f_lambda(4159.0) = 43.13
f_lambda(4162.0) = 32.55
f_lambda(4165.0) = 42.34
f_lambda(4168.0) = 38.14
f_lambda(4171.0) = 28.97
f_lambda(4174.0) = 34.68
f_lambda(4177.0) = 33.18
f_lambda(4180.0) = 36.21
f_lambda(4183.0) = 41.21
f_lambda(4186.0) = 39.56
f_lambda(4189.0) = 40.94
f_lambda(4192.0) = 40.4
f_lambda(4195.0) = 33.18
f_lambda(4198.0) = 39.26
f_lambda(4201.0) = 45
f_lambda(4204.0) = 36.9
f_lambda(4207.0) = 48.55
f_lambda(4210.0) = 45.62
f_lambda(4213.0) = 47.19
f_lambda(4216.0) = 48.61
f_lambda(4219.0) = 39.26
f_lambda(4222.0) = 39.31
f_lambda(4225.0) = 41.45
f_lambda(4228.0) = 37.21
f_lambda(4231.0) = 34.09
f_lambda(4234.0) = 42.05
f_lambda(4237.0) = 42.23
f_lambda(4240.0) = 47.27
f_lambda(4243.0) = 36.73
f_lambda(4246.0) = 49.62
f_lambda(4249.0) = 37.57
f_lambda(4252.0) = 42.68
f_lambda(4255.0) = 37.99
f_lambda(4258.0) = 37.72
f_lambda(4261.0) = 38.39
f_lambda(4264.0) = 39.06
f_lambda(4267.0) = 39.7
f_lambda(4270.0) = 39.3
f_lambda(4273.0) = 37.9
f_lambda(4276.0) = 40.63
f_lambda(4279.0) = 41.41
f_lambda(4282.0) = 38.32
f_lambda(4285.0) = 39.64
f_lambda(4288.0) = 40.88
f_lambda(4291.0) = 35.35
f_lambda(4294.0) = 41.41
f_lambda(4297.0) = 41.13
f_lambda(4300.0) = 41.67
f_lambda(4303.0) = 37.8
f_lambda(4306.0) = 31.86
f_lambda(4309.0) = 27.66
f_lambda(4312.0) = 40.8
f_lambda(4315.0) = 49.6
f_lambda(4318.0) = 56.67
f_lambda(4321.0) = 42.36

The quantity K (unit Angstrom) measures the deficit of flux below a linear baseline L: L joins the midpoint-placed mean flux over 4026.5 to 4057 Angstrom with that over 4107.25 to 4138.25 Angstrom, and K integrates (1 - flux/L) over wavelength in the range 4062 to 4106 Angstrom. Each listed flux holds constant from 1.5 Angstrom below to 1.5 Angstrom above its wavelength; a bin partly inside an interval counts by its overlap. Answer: 2.7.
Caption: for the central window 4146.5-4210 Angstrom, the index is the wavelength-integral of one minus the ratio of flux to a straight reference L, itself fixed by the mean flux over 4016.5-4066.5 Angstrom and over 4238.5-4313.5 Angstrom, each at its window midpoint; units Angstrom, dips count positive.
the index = 0.9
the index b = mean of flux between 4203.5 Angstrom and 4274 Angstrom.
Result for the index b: 41.2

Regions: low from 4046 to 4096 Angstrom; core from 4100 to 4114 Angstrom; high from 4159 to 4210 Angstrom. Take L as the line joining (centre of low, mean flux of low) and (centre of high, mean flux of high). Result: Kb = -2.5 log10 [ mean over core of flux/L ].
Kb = 0.11 mag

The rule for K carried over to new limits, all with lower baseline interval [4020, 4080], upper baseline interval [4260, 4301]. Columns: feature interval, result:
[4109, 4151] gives -3.77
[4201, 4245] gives -3.34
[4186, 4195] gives -0.09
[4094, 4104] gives 0.75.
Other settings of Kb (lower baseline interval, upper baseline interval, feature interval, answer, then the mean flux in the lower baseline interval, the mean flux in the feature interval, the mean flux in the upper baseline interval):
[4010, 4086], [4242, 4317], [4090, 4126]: 0.034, 38.7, 37.7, 39.5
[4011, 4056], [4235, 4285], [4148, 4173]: 0.093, 39.3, 36.6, 40.4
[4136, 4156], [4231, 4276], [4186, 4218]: -0.031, 42.1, 42.4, 40.4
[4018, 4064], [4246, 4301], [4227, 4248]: -0.047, 38.7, 41.3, 39.7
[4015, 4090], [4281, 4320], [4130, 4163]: -0.037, 38.4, 40.4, 40.3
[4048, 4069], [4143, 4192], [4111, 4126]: -0.047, 38.7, 40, 37.9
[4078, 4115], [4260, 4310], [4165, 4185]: 0.056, 37.5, 36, 38.5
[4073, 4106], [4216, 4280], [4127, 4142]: -0.140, 37.4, 43.5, 40.3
